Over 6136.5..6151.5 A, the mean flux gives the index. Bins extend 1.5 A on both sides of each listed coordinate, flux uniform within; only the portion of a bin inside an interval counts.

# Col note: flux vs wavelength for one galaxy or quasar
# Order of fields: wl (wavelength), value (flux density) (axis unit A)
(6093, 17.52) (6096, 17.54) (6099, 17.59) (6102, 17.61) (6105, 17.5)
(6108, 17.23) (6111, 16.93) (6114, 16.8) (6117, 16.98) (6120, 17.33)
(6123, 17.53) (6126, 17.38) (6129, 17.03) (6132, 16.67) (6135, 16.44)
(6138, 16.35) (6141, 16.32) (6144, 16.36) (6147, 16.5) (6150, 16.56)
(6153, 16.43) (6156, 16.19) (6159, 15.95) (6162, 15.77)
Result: 16.4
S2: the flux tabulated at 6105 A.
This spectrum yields 17.5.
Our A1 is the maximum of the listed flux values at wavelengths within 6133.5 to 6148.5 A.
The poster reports 16.5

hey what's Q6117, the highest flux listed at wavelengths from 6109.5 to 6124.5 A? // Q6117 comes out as 17.53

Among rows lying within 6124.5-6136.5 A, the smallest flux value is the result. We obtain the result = 16.44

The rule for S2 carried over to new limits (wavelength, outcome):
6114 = 16.8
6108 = 17.23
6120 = 17.33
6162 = 15.77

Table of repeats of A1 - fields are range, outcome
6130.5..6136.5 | 16.67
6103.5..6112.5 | 17.5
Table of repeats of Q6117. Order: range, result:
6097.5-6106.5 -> 17.61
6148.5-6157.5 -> 16.56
